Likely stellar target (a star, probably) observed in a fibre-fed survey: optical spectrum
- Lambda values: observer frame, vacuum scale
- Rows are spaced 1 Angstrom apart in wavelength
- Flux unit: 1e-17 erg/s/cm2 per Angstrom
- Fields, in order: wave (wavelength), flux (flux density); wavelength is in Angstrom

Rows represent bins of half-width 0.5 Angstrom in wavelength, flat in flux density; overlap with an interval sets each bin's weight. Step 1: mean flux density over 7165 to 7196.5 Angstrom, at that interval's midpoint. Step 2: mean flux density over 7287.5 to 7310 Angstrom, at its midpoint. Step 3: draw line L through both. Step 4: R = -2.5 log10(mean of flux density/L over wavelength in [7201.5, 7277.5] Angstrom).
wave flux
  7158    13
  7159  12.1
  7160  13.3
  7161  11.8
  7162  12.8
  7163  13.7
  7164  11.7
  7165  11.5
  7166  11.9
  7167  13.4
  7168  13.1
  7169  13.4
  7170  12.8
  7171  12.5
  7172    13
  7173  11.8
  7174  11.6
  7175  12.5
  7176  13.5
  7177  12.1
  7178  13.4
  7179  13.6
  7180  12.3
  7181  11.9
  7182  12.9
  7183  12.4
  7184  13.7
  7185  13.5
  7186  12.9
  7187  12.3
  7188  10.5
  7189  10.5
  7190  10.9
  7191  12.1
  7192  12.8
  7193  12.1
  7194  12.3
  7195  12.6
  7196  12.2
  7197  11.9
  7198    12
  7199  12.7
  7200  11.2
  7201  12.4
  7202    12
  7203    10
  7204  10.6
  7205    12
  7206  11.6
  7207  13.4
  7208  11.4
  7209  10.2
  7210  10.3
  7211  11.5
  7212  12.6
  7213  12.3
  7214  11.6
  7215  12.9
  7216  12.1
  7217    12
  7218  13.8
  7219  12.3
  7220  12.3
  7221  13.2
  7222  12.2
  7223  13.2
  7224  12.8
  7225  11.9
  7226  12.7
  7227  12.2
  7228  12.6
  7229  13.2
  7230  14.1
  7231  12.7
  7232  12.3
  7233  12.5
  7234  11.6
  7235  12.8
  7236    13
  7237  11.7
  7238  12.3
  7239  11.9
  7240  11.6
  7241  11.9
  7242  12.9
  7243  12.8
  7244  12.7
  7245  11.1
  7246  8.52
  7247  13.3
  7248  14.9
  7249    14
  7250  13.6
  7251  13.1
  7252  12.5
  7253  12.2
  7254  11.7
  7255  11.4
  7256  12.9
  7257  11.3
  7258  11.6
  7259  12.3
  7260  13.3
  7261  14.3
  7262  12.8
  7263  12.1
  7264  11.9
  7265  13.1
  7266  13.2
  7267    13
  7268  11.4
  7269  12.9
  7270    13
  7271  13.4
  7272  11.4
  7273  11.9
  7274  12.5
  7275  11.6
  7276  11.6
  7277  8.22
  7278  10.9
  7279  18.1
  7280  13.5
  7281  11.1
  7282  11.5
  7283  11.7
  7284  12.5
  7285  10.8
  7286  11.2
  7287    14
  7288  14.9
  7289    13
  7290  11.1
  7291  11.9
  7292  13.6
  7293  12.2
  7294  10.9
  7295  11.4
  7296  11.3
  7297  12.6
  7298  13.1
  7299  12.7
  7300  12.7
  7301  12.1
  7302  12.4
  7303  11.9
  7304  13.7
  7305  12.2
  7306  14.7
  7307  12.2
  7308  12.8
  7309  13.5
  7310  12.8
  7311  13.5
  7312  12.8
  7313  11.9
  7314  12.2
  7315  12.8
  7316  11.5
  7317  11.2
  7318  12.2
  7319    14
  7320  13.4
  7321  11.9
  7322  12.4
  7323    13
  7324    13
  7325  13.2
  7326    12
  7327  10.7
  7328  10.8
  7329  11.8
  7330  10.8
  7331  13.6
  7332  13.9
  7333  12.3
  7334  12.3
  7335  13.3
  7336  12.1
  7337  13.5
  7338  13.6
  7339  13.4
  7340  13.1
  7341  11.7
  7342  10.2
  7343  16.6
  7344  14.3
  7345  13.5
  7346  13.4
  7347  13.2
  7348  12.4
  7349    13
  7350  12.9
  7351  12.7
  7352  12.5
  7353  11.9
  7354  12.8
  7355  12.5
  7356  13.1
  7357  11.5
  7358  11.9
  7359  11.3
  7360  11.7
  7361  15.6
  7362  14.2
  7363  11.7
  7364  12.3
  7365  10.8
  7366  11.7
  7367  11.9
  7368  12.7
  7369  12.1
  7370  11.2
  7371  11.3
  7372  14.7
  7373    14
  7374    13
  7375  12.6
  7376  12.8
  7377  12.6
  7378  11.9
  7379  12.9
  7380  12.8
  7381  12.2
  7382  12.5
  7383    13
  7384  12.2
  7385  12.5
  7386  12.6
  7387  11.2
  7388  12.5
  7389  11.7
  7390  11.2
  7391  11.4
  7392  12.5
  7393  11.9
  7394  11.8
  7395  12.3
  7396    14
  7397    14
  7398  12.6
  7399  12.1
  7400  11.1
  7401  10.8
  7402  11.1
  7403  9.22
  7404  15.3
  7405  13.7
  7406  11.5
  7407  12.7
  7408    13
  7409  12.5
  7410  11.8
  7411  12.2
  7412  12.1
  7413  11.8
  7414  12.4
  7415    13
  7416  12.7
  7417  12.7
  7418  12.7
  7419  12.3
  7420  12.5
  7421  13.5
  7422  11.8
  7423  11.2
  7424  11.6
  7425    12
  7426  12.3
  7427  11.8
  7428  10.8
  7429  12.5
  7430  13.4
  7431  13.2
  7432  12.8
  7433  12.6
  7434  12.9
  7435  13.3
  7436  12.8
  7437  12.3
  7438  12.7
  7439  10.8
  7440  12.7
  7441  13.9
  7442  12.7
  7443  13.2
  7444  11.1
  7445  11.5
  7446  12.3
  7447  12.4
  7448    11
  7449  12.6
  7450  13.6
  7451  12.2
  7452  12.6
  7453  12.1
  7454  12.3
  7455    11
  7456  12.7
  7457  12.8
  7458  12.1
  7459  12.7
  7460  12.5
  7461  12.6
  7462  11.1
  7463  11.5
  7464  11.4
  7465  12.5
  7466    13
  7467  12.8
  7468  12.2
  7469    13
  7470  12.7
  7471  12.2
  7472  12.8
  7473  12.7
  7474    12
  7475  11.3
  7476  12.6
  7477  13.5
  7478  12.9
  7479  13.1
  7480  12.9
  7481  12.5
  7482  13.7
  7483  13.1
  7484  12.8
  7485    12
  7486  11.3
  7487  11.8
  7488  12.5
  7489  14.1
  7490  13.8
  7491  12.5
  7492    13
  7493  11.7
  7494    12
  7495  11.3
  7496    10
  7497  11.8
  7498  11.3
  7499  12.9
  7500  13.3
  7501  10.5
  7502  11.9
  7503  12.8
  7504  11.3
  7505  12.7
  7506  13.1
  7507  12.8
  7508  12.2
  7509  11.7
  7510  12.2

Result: 0.02 mag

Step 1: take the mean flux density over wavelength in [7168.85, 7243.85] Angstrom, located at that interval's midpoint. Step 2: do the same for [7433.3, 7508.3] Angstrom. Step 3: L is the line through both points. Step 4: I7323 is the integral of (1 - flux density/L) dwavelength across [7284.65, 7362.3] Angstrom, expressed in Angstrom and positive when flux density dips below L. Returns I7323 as -1.9 Angstrom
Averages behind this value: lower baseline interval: 12.3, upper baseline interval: 12.4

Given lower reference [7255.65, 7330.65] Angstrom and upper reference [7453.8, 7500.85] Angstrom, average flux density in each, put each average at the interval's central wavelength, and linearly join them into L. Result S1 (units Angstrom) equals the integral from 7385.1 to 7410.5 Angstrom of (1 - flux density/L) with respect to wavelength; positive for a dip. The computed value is 0.4 Angstrom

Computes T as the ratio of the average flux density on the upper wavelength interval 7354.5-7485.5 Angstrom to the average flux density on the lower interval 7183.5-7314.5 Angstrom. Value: 1.00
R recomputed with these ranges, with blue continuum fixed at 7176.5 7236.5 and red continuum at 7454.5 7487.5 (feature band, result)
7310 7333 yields -0.01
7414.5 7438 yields -0.01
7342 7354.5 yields -0.07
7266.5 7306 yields 0.00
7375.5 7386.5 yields -0.02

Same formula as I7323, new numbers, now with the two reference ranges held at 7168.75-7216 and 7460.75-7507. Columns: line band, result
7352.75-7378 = -0.41 Angstrom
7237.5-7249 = -0.07 Angstrom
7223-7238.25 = -0.53 Angstrom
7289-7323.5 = -0.77 Angstrom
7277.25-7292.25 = -0.44 Angstrom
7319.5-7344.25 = -0.84 Angstrom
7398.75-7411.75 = 0.24 Angstrom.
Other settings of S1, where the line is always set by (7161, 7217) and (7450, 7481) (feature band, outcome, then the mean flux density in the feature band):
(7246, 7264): -0.6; 12.6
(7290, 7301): 0.1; 12.2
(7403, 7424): -0.2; 12.5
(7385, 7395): 0.4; 11.9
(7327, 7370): -1.0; 12.6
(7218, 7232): -0.6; 12.7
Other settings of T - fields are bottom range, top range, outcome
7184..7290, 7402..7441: 1.01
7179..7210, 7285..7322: 1.05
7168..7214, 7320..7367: 1.04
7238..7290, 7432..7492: 1.01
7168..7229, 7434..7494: 1.02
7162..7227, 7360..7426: 1.01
